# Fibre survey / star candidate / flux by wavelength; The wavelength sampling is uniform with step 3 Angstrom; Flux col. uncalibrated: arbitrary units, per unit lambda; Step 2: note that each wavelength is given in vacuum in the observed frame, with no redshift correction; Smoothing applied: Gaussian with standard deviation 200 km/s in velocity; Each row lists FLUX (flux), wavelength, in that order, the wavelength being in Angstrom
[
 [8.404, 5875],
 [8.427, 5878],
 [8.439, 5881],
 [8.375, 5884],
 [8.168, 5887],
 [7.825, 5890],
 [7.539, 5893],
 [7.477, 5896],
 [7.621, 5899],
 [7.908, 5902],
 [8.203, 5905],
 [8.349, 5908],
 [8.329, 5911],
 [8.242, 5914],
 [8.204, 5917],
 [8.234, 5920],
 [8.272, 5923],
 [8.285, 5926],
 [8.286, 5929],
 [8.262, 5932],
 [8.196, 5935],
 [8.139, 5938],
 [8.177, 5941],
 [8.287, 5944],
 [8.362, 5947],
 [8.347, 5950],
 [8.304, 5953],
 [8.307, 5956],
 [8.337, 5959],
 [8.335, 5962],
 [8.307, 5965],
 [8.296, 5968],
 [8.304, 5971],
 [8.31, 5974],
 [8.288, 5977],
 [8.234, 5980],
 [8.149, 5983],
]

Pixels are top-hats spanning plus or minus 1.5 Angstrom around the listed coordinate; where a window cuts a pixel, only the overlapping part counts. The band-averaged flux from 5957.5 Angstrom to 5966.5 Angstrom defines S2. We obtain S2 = 8.33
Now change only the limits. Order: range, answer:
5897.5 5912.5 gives 8.08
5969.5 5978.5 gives 8.3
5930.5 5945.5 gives 8.21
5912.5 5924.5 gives 8.24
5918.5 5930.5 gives 8.27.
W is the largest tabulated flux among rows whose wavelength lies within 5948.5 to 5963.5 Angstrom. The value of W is 8.347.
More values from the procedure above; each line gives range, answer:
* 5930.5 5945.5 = 8.287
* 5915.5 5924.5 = 8.272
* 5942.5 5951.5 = 8.362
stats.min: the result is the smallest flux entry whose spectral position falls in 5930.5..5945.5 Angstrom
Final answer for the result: 8.139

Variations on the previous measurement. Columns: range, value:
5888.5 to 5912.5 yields 7.477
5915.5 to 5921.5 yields 8.204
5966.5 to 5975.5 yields 8.296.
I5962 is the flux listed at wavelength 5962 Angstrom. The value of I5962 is 8.335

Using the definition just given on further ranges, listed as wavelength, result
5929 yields 8.286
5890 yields 7.825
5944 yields 8.287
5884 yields 8.375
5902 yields 7.908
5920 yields 8.234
